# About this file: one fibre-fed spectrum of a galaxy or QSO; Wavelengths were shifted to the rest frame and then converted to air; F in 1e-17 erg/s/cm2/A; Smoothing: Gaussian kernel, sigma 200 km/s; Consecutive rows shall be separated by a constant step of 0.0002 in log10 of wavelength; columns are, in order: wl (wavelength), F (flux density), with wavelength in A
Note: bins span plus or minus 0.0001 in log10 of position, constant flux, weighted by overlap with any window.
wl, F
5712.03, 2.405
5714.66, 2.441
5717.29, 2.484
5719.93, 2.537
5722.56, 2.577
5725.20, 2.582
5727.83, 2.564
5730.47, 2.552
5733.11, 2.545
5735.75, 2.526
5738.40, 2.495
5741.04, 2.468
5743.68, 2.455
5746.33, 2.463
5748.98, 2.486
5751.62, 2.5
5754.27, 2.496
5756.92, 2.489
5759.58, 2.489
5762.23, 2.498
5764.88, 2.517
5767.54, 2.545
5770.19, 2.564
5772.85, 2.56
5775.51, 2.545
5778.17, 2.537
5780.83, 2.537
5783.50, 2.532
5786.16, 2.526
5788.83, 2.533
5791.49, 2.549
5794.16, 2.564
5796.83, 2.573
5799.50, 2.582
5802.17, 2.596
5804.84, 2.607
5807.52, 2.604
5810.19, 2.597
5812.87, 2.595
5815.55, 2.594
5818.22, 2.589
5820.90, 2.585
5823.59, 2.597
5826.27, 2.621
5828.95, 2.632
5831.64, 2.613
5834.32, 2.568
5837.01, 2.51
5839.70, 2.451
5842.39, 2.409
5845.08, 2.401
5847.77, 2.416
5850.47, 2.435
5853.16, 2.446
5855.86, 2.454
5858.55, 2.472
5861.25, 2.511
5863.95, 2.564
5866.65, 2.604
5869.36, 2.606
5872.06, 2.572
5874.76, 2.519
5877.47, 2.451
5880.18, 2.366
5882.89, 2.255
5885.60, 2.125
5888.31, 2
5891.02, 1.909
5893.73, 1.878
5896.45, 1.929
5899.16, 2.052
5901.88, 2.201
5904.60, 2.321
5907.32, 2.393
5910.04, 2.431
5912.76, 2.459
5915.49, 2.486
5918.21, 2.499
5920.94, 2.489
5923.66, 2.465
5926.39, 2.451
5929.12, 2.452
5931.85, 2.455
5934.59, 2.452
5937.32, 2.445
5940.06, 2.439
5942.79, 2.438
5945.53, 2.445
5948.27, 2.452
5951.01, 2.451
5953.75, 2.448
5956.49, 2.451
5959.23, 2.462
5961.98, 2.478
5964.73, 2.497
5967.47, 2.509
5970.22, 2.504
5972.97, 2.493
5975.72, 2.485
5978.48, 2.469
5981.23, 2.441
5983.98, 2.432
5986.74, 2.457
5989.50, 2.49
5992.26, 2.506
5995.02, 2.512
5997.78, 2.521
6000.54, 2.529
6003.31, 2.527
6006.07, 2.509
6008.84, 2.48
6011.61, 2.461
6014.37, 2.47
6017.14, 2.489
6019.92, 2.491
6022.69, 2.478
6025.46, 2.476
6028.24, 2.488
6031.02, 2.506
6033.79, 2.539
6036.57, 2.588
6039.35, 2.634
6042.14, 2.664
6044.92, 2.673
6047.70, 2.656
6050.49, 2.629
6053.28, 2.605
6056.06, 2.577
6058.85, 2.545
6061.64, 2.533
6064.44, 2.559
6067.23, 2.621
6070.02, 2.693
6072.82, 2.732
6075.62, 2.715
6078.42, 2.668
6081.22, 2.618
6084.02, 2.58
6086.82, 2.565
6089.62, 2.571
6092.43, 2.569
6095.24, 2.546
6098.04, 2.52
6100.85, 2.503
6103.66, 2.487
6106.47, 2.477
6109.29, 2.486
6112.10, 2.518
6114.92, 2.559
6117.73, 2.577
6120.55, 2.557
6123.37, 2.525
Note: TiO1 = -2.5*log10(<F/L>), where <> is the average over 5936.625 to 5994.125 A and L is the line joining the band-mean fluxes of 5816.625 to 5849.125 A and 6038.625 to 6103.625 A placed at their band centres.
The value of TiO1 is 0.05 mag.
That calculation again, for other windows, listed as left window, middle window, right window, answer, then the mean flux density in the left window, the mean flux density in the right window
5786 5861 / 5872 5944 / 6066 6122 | 0.100 mag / 2.54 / 2.58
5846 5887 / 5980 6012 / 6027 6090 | 0.029 mag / 2.45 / 2.61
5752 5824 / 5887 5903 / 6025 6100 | 0.277 mag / 2.55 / 2.6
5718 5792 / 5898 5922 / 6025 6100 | 0.083 mag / 2.52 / 2.6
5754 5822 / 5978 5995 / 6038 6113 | 0.047 mag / 2.55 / 2.59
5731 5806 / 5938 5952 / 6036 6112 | 0.052 mag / 2.53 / 2.59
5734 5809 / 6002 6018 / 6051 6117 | 0.032 mag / 2.53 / 2.58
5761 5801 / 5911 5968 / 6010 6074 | 0.042 mag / 2.54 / 2.57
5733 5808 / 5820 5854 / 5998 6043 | 0.005 mag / 2.53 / 2.52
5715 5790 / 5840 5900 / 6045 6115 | 0.090 mag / 2.52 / 2.58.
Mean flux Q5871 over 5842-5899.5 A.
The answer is 2.34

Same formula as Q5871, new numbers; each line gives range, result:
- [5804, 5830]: 2.6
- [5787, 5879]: 2.54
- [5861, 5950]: 2.37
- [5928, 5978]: 2.46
